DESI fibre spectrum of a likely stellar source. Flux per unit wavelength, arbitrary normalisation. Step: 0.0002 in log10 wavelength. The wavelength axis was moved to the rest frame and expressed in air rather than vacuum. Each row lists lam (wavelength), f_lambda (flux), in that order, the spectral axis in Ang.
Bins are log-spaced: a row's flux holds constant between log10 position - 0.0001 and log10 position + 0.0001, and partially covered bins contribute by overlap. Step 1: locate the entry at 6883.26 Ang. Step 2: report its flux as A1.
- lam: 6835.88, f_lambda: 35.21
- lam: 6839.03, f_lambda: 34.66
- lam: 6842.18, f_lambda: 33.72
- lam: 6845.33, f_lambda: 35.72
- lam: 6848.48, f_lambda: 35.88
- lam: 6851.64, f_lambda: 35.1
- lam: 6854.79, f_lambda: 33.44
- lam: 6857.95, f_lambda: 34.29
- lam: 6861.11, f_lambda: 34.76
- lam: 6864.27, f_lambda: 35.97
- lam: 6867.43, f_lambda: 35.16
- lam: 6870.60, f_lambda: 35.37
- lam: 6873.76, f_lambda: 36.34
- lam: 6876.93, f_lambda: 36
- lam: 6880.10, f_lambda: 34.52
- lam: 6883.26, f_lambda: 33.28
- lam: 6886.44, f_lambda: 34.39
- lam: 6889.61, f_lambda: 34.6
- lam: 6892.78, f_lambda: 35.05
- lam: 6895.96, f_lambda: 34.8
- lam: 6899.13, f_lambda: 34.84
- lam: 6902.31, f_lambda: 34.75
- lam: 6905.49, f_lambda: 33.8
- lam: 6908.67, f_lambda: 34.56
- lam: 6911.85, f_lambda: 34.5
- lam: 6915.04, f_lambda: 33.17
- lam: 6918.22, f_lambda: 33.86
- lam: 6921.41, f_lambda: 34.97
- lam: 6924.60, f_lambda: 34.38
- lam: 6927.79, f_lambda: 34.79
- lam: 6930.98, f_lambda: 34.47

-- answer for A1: 33.28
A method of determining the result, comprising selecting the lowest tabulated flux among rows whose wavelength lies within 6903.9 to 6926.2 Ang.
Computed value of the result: 33.17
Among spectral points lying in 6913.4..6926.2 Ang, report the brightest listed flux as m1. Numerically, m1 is 34.97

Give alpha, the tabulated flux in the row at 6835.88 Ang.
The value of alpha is 35.21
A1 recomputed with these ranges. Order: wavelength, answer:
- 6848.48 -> 35.88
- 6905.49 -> 33.8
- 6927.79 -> 34.79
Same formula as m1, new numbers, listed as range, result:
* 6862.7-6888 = 36.34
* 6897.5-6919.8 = 34.84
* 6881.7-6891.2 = 34.6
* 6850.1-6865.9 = 35.97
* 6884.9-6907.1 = 35.05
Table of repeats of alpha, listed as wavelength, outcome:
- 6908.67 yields 34.56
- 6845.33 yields 35.72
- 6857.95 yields 34.29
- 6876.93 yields 36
